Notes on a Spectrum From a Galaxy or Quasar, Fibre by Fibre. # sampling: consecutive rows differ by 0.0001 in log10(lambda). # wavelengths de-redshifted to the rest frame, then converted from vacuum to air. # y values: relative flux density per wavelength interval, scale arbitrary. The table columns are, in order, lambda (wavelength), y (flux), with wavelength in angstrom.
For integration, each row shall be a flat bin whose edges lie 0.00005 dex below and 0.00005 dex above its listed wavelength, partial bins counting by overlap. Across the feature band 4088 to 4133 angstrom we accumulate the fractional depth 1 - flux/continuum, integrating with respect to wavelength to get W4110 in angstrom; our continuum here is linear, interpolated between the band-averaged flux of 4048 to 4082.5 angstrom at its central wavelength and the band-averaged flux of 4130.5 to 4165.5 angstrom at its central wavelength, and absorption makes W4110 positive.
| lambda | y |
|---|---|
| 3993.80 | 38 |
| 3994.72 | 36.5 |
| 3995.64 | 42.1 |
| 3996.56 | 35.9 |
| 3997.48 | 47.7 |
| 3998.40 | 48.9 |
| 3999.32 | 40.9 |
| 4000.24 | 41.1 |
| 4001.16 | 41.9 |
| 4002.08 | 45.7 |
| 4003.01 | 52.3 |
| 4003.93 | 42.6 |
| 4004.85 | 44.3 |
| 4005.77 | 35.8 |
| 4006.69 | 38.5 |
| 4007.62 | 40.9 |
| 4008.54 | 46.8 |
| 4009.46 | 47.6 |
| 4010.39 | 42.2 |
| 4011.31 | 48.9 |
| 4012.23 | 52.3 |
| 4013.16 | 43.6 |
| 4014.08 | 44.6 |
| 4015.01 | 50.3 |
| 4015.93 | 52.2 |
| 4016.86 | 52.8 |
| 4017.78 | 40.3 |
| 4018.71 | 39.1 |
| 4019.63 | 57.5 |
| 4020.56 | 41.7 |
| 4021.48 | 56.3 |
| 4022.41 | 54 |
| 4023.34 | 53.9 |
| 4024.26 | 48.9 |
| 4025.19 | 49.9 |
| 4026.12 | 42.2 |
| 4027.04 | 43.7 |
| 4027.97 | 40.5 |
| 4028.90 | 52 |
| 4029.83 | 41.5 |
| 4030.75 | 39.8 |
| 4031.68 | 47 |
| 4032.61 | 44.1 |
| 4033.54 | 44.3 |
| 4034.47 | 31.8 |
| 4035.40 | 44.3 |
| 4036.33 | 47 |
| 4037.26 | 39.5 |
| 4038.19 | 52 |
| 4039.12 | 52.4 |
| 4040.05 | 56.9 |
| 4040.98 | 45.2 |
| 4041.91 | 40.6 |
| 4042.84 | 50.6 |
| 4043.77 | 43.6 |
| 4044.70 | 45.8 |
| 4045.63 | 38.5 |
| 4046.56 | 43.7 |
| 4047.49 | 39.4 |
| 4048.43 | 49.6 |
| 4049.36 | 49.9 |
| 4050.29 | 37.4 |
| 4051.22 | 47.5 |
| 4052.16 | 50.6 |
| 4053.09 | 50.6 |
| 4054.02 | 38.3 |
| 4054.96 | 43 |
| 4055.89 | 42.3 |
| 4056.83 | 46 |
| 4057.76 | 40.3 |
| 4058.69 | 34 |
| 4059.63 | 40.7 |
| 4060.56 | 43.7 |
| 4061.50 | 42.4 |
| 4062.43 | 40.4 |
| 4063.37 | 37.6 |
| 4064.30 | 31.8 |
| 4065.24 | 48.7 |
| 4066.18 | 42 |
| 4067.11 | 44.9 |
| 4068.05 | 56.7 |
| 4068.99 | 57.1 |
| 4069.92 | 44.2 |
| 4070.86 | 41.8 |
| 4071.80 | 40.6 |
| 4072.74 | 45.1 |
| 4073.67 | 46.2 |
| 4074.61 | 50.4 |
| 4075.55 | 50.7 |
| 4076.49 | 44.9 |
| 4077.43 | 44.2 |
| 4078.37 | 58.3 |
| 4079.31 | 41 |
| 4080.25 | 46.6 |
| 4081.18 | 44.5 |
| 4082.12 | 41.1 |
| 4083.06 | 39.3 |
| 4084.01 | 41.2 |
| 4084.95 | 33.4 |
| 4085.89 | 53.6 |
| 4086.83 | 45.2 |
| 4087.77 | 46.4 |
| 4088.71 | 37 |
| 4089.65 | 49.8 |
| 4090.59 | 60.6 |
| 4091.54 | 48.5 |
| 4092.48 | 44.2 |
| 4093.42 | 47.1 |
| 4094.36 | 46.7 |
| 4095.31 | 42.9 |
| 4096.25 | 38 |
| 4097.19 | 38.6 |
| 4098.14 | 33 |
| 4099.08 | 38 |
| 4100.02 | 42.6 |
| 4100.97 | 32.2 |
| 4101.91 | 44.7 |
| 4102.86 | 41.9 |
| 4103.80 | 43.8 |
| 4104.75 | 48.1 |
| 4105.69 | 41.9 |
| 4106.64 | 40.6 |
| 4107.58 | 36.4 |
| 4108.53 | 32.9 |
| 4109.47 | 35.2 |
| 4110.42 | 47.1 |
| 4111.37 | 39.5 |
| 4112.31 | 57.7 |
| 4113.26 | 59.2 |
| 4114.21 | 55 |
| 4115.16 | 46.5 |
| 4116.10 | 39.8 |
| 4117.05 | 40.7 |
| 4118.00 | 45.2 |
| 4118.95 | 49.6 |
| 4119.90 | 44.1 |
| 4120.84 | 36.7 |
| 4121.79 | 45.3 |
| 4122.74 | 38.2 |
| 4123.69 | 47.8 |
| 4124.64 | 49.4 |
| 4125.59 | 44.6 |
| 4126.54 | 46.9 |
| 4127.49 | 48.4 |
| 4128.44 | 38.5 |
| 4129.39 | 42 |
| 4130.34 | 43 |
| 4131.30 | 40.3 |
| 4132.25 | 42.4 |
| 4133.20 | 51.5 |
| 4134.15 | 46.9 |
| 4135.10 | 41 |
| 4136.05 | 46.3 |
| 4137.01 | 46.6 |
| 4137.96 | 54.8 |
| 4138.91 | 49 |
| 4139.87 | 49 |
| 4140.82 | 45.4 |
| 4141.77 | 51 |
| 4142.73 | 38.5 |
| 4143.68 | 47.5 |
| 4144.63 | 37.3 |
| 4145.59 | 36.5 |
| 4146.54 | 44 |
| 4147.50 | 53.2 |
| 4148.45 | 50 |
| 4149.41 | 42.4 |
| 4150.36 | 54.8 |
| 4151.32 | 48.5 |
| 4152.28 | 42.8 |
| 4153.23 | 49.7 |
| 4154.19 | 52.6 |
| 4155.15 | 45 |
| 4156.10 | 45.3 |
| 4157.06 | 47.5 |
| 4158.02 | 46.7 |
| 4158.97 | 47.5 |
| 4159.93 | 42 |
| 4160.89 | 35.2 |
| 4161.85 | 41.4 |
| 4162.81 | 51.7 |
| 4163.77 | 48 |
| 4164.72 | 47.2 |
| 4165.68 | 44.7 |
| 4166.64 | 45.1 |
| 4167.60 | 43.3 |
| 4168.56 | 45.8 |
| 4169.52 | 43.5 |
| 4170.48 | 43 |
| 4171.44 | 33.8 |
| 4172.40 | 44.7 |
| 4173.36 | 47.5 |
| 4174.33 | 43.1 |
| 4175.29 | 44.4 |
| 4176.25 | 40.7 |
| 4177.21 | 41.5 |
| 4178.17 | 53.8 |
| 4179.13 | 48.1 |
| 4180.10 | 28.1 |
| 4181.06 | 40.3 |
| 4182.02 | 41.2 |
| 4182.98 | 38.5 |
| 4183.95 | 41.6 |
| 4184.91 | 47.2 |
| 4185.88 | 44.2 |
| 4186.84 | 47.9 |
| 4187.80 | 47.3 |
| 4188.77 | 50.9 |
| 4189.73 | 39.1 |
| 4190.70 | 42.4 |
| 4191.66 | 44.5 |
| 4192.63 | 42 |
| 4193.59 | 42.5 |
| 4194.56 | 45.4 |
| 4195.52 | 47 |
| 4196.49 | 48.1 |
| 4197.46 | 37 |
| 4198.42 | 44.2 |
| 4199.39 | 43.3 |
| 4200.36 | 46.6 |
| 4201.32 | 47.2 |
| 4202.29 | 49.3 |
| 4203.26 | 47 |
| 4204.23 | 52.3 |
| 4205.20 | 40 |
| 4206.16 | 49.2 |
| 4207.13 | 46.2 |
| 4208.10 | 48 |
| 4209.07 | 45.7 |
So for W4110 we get 1.7 angstrom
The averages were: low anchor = 44.7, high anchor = 46.1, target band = 43.7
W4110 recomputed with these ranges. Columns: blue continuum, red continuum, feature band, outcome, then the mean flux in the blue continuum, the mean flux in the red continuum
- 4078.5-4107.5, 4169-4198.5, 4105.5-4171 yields -2.92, 43.2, 43.3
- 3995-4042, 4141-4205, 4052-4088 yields 0.82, 45.6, 44.7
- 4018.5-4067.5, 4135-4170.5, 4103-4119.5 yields 0.33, 44.7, 46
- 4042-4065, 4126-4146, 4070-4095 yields -1.20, 42.8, 44.9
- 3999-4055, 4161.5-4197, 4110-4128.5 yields -0.63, 45.6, 44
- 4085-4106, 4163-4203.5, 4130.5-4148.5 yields -0.74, 43.7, 44.1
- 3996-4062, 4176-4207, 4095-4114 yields 1.22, 45.1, 44.4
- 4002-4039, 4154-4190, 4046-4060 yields 0.60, 45.9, 44.2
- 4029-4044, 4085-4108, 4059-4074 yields 0.12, 45.2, 43.2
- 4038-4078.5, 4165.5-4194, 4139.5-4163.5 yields -1.14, 45.1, 43.3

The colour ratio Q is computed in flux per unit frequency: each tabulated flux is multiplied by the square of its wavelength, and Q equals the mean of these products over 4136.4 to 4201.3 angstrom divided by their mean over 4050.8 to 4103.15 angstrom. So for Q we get 1.07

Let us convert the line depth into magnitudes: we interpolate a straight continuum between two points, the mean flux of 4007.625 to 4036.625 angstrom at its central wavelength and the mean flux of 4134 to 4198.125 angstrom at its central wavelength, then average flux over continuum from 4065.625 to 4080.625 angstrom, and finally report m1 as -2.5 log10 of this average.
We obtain -0.031 mag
